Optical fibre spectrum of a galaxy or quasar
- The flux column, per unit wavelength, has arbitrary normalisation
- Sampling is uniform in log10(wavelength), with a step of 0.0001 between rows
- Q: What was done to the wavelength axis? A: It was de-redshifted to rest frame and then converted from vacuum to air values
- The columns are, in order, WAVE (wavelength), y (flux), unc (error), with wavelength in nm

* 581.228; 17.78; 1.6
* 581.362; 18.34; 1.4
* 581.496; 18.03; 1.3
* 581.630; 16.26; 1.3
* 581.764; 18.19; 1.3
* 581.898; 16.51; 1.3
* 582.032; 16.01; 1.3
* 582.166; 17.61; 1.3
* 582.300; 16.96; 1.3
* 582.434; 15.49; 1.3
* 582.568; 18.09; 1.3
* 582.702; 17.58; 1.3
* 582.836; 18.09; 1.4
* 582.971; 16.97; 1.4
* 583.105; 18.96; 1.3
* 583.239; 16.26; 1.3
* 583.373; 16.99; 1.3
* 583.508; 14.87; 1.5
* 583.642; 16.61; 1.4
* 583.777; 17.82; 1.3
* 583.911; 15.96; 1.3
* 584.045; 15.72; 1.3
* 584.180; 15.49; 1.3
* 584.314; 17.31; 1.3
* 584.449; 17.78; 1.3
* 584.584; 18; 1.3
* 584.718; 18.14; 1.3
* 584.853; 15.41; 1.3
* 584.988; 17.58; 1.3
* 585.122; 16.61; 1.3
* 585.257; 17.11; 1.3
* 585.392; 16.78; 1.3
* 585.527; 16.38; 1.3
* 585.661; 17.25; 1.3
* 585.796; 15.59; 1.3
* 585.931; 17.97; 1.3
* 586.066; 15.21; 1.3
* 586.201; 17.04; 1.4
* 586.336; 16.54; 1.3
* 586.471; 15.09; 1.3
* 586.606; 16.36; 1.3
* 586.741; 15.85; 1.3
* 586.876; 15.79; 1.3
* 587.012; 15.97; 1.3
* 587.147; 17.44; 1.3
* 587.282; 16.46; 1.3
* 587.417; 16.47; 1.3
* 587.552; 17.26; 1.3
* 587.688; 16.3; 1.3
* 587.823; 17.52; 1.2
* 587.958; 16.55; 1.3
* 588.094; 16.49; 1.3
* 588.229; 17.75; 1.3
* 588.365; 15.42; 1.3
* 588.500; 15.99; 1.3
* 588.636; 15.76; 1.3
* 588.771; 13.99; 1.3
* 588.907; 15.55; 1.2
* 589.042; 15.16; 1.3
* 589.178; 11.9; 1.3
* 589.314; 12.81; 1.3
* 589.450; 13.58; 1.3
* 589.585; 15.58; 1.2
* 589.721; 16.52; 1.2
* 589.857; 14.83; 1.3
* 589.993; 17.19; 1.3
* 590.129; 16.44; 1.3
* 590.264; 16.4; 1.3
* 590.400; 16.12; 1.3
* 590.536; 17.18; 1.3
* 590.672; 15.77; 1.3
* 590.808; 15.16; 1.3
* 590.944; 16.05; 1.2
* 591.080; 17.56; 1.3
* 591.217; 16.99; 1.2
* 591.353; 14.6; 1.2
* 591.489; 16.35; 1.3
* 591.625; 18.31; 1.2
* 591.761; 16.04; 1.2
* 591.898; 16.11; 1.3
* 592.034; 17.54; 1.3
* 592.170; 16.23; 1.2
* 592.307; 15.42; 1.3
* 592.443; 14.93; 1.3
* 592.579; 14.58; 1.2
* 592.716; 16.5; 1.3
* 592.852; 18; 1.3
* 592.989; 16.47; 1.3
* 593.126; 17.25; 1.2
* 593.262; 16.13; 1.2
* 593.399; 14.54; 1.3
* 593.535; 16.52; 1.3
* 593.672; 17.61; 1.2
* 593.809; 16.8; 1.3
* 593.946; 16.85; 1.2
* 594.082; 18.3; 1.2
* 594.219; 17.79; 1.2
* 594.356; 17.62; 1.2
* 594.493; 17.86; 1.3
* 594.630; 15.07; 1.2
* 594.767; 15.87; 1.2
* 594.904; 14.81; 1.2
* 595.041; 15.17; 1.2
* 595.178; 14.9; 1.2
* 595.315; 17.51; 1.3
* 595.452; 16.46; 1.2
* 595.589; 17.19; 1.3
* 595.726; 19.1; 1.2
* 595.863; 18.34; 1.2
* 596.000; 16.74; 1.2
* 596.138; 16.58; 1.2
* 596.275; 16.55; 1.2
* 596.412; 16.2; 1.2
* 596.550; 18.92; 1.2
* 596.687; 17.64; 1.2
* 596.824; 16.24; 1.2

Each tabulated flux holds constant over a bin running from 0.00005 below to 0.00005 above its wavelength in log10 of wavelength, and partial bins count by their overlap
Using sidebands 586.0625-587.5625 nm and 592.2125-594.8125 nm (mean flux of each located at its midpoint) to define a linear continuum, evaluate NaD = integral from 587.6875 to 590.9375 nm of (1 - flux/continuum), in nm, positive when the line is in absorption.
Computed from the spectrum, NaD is 0.145 nm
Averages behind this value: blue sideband 16.3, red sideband 16.5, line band 15.7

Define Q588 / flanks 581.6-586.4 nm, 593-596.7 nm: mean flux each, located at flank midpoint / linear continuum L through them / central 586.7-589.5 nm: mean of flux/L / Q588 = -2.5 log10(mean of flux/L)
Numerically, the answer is 0.08 mag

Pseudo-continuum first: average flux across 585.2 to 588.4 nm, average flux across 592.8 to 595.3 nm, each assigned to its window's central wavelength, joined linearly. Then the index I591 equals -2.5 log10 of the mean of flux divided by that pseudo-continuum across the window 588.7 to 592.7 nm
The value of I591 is 0.06 mag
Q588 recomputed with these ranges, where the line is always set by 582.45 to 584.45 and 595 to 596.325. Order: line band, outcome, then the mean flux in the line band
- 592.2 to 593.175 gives 0.05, 16.1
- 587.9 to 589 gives 0.07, 15.9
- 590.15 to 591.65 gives 0.04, 16.4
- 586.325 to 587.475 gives 0.05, 16.2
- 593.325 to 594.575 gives -0.01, 17.1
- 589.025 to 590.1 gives 0.15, 14.7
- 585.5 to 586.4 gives 0.02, 16.6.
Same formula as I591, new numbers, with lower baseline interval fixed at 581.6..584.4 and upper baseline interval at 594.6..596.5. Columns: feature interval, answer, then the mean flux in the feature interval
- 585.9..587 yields 0.041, 16.2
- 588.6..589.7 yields 0.164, 14.3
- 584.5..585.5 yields -0.017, 17.1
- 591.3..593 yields 0.024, 16.2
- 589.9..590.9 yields 0.024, 16.3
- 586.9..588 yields 0.002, 16.7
